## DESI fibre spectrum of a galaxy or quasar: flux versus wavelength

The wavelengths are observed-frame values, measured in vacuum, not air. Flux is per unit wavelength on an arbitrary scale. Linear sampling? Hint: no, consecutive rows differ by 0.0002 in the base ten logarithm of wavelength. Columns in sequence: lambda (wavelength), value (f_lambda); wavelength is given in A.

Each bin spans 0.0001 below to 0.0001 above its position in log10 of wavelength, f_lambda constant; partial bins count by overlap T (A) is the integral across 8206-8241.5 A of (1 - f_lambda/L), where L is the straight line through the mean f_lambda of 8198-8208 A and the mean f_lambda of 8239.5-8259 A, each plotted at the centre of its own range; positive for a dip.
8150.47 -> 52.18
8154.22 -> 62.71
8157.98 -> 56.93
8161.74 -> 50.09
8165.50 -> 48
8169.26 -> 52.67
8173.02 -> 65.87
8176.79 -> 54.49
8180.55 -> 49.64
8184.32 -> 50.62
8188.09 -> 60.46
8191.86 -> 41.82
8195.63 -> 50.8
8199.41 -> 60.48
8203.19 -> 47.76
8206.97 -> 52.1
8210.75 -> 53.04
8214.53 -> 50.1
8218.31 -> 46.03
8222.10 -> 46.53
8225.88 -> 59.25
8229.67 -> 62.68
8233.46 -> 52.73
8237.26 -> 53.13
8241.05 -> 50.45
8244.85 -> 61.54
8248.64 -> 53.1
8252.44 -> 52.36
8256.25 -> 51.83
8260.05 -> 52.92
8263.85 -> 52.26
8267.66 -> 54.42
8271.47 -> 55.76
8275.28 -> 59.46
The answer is 0.53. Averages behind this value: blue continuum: 53.2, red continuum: 53.9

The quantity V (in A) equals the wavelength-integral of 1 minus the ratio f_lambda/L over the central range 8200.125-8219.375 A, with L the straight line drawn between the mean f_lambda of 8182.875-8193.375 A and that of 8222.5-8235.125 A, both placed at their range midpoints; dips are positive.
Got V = 1.3 A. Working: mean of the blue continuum 51.3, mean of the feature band 50.6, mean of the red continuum 57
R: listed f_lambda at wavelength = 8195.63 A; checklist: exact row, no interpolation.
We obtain 50.8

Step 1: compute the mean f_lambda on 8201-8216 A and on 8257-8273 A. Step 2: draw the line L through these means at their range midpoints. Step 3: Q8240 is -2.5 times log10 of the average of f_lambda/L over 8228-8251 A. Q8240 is -0.06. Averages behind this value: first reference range 51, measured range 55.5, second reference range 53.7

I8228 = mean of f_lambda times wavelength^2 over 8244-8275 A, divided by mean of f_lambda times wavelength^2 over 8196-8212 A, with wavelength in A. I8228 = 1.04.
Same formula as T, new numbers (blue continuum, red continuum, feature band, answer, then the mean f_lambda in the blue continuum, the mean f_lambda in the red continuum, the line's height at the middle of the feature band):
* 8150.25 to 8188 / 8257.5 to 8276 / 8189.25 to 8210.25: 1.4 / 54.7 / 54.6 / 54.7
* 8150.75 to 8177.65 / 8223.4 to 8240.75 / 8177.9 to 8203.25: 1.7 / 55.6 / 56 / 55.8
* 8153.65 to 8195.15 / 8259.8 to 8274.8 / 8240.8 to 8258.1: 0.0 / 53.6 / 54.5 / 54.3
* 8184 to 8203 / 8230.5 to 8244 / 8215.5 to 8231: 0.1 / 52.6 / 53.6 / 53.3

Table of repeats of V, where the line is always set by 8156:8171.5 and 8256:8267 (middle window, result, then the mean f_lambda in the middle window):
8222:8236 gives -1.0 A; 56.3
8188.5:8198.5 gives 0.5 A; 49.8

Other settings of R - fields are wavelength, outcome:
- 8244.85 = 61.54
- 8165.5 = 48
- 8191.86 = 41.82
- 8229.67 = 62.68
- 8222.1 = 46.53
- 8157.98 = 56.93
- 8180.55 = 49.64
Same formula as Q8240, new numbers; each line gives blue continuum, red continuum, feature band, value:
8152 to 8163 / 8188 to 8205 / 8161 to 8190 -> 0.00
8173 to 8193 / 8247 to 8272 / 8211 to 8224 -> 0.10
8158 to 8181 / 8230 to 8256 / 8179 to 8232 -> 0.04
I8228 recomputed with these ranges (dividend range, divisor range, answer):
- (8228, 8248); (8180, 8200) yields 1.09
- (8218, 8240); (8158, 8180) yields 1.01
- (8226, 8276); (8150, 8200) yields 1.04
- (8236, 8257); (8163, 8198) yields 1.04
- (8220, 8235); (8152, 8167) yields 1.03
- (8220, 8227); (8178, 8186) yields 1.04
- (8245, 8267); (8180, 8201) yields 1.03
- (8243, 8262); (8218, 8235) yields 1.01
